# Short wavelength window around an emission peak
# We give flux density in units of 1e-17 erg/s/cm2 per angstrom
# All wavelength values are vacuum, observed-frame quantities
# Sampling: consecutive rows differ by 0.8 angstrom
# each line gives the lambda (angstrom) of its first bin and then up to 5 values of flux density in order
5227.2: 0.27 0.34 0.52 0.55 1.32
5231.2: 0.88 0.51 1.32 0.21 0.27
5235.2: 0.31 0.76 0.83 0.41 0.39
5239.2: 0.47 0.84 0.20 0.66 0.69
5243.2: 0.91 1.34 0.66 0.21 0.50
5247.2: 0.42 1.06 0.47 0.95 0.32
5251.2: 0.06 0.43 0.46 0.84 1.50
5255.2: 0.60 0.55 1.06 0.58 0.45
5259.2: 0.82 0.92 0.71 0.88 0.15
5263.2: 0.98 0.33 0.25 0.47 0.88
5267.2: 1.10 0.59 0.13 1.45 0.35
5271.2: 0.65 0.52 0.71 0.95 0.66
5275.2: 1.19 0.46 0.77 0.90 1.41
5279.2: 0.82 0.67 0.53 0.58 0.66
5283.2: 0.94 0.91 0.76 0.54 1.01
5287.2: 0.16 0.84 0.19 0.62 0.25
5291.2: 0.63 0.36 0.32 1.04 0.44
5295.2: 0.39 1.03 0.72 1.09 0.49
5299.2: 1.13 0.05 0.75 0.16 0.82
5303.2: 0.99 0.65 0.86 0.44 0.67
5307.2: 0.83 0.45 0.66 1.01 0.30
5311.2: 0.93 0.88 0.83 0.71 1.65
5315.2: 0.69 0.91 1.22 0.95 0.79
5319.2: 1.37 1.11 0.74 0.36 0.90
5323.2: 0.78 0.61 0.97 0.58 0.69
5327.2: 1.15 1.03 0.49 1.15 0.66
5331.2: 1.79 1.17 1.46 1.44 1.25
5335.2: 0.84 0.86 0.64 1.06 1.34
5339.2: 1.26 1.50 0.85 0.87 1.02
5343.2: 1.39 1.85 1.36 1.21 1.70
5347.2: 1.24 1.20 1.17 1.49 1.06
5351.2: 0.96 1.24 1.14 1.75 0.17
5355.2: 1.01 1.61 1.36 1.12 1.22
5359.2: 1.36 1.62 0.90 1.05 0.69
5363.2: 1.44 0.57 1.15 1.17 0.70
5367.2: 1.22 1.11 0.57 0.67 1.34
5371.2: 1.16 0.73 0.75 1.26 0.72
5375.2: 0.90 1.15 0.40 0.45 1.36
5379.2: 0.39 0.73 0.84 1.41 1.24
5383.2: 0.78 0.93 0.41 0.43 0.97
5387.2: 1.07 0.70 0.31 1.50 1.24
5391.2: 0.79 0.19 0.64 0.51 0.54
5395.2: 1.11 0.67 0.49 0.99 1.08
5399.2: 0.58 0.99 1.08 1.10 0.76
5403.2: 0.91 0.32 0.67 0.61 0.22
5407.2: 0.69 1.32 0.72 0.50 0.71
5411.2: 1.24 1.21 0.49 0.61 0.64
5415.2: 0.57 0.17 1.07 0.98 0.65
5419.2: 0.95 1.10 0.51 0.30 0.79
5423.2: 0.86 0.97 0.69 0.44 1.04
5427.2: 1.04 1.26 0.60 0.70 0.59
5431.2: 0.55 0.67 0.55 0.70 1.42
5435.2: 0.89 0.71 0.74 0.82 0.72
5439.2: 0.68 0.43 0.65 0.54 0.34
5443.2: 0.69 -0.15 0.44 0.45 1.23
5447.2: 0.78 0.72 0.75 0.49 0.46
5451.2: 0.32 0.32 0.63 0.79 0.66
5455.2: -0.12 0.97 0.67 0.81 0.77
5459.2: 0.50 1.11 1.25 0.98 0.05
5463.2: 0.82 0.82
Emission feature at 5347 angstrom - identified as Mg II 2798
